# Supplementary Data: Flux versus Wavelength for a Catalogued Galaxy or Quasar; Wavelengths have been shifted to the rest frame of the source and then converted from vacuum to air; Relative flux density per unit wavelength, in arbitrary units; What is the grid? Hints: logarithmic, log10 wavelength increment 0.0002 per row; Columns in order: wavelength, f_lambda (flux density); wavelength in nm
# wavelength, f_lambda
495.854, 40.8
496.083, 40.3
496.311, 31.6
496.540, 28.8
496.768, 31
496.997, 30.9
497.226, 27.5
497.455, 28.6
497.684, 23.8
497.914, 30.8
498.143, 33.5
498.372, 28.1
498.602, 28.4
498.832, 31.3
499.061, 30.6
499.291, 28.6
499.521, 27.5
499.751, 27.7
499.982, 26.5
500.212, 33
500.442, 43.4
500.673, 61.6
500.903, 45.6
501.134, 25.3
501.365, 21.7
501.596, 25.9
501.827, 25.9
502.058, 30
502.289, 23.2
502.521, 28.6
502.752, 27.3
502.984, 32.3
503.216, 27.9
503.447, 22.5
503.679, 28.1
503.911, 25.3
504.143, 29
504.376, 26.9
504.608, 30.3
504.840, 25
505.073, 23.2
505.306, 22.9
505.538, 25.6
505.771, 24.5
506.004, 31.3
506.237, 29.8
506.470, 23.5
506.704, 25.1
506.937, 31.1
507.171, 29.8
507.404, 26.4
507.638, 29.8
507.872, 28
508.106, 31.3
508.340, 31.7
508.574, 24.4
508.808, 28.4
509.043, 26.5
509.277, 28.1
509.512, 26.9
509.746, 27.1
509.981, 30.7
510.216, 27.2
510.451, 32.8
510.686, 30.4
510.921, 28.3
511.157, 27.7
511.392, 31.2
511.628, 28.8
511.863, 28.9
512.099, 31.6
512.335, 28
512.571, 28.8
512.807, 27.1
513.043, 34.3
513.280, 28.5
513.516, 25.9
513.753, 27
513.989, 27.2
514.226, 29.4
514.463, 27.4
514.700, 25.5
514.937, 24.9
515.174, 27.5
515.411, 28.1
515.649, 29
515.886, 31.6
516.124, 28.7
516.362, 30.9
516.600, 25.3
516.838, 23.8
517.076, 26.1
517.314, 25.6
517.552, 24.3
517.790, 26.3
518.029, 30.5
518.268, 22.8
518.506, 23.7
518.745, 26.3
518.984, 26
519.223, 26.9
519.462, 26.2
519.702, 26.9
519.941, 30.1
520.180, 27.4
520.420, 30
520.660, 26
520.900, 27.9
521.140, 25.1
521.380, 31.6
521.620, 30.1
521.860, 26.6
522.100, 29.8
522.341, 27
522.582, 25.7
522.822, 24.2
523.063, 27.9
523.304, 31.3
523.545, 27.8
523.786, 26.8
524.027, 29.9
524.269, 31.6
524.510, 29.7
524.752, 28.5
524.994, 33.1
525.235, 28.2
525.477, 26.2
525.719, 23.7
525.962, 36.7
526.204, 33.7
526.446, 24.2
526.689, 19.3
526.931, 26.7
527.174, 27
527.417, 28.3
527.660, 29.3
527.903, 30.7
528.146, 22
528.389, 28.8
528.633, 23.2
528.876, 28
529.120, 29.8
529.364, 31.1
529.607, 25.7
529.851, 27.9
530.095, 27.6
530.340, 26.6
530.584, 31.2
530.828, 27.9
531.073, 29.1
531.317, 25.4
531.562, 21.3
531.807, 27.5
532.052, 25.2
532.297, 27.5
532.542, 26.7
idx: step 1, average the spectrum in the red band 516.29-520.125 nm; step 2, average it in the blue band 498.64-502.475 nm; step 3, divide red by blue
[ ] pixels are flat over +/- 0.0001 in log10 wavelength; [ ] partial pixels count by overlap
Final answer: 0.8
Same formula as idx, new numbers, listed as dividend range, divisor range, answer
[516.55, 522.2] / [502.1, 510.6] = 0.97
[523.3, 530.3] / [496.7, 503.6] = 0.93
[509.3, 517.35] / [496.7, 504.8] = 0.95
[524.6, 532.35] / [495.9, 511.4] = 0.94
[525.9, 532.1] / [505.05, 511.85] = 0.98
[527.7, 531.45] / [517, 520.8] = 1.04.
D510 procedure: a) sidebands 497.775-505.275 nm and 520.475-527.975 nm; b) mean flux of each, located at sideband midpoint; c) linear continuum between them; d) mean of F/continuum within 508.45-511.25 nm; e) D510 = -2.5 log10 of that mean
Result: 0.04 mag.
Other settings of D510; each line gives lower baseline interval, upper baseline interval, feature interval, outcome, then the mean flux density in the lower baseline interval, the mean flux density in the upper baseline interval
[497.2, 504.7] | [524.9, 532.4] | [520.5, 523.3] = 0.02 mag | 29.9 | 27.5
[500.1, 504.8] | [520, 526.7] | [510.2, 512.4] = 0.00 mag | 30.6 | 28.4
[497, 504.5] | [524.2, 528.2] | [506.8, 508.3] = 0.00 mag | 29.9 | 28.2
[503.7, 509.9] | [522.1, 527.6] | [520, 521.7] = -0.01 mag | 27.4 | 28.1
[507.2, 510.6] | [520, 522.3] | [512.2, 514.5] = 0.00 mag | 28.6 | 28.3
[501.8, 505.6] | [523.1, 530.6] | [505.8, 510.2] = -0.05 mag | 26.7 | 28.2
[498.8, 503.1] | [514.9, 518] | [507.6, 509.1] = 0.03 mag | 31.4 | 27.2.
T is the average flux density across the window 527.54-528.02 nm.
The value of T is 30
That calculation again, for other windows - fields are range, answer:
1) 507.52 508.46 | 30.2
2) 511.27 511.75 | 30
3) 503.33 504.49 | 26.4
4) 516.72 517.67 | 25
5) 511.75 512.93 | 28.9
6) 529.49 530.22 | 27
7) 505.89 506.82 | 27.4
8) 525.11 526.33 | 29.7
